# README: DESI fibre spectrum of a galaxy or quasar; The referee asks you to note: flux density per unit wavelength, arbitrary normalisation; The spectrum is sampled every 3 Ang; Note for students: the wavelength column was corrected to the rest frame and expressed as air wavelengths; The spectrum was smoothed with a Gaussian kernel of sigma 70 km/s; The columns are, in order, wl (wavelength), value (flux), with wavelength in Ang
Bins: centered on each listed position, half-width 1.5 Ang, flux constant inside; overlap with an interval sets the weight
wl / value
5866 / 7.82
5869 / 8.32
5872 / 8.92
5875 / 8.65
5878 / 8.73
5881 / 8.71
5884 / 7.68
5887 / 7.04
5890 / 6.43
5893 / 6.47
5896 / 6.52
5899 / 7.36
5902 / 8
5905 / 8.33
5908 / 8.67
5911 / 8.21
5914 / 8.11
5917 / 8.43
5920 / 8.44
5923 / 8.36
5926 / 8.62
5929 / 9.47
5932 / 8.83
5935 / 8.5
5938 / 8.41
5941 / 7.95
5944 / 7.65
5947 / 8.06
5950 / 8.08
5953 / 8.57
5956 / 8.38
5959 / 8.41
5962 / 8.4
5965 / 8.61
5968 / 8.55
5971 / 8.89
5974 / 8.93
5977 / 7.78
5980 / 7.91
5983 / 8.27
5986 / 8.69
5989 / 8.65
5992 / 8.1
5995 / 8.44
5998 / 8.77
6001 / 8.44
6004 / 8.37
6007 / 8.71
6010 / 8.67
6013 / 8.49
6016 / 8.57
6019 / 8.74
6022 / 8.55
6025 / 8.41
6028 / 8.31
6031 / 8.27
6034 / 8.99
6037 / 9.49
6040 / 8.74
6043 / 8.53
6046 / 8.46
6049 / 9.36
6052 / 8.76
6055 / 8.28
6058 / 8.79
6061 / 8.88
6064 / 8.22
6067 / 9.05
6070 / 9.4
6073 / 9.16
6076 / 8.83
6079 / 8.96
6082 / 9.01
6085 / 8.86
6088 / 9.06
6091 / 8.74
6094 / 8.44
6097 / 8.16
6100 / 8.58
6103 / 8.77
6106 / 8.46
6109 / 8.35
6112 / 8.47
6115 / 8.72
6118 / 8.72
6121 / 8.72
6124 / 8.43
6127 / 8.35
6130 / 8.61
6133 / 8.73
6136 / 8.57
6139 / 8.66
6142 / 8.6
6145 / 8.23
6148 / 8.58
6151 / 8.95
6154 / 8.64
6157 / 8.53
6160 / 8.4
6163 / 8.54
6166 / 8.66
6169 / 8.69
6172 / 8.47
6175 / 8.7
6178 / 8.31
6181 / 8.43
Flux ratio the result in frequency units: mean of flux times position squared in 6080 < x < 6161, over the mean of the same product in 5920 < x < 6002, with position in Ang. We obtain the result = 1.1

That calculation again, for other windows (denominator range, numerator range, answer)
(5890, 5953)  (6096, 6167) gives 1.13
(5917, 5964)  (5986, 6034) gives 1.04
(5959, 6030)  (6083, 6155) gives 1.06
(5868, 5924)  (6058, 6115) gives 1.17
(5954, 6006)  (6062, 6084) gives 1.09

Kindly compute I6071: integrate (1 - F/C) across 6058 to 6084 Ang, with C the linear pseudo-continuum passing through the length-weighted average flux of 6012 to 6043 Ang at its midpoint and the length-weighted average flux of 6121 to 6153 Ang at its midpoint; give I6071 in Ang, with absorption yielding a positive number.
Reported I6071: -0.92 Ang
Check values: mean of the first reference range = 8.65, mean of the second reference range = 8.58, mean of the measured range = 8.93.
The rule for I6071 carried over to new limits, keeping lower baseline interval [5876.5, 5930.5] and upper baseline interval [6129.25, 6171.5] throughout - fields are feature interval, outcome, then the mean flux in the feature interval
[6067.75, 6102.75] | -1.69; 8.84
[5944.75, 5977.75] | -1.21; 8.42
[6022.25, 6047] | -1.02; 8.65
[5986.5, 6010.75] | -0.90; 8.52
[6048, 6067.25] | -0.84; 8.73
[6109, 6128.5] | -0.08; 8.55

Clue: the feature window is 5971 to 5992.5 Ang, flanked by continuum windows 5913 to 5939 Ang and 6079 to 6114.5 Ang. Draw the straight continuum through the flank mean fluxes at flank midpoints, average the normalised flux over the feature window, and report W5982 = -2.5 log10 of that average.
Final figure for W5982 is 0.03 mag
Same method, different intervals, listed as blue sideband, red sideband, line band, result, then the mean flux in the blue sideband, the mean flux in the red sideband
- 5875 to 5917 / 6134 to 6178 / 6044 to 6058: -0.06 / 7.77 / 8.58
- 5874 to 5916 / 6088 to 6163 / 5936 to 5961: -0.03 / 7.78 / 8.57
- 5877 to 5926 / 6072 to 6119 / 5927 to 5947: -0.06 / 7.86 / 8.7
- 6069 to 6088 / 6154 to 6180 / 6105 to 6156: 0.02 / 9.03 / 8.54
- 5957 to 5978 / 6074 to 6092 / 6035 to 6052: -0.01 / 8.52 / 8.92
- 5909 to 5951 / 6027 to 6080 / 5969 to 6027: 0.02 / 8.37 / 8.81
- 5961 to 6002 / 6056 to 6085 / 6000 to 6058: 0.01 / 8.46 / 8.91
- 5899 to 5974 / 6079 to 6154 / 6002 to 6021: -0.01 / 8.4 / 8.62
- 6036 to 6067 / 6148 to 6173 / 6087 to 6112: 0.02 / 8.75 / 8.61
